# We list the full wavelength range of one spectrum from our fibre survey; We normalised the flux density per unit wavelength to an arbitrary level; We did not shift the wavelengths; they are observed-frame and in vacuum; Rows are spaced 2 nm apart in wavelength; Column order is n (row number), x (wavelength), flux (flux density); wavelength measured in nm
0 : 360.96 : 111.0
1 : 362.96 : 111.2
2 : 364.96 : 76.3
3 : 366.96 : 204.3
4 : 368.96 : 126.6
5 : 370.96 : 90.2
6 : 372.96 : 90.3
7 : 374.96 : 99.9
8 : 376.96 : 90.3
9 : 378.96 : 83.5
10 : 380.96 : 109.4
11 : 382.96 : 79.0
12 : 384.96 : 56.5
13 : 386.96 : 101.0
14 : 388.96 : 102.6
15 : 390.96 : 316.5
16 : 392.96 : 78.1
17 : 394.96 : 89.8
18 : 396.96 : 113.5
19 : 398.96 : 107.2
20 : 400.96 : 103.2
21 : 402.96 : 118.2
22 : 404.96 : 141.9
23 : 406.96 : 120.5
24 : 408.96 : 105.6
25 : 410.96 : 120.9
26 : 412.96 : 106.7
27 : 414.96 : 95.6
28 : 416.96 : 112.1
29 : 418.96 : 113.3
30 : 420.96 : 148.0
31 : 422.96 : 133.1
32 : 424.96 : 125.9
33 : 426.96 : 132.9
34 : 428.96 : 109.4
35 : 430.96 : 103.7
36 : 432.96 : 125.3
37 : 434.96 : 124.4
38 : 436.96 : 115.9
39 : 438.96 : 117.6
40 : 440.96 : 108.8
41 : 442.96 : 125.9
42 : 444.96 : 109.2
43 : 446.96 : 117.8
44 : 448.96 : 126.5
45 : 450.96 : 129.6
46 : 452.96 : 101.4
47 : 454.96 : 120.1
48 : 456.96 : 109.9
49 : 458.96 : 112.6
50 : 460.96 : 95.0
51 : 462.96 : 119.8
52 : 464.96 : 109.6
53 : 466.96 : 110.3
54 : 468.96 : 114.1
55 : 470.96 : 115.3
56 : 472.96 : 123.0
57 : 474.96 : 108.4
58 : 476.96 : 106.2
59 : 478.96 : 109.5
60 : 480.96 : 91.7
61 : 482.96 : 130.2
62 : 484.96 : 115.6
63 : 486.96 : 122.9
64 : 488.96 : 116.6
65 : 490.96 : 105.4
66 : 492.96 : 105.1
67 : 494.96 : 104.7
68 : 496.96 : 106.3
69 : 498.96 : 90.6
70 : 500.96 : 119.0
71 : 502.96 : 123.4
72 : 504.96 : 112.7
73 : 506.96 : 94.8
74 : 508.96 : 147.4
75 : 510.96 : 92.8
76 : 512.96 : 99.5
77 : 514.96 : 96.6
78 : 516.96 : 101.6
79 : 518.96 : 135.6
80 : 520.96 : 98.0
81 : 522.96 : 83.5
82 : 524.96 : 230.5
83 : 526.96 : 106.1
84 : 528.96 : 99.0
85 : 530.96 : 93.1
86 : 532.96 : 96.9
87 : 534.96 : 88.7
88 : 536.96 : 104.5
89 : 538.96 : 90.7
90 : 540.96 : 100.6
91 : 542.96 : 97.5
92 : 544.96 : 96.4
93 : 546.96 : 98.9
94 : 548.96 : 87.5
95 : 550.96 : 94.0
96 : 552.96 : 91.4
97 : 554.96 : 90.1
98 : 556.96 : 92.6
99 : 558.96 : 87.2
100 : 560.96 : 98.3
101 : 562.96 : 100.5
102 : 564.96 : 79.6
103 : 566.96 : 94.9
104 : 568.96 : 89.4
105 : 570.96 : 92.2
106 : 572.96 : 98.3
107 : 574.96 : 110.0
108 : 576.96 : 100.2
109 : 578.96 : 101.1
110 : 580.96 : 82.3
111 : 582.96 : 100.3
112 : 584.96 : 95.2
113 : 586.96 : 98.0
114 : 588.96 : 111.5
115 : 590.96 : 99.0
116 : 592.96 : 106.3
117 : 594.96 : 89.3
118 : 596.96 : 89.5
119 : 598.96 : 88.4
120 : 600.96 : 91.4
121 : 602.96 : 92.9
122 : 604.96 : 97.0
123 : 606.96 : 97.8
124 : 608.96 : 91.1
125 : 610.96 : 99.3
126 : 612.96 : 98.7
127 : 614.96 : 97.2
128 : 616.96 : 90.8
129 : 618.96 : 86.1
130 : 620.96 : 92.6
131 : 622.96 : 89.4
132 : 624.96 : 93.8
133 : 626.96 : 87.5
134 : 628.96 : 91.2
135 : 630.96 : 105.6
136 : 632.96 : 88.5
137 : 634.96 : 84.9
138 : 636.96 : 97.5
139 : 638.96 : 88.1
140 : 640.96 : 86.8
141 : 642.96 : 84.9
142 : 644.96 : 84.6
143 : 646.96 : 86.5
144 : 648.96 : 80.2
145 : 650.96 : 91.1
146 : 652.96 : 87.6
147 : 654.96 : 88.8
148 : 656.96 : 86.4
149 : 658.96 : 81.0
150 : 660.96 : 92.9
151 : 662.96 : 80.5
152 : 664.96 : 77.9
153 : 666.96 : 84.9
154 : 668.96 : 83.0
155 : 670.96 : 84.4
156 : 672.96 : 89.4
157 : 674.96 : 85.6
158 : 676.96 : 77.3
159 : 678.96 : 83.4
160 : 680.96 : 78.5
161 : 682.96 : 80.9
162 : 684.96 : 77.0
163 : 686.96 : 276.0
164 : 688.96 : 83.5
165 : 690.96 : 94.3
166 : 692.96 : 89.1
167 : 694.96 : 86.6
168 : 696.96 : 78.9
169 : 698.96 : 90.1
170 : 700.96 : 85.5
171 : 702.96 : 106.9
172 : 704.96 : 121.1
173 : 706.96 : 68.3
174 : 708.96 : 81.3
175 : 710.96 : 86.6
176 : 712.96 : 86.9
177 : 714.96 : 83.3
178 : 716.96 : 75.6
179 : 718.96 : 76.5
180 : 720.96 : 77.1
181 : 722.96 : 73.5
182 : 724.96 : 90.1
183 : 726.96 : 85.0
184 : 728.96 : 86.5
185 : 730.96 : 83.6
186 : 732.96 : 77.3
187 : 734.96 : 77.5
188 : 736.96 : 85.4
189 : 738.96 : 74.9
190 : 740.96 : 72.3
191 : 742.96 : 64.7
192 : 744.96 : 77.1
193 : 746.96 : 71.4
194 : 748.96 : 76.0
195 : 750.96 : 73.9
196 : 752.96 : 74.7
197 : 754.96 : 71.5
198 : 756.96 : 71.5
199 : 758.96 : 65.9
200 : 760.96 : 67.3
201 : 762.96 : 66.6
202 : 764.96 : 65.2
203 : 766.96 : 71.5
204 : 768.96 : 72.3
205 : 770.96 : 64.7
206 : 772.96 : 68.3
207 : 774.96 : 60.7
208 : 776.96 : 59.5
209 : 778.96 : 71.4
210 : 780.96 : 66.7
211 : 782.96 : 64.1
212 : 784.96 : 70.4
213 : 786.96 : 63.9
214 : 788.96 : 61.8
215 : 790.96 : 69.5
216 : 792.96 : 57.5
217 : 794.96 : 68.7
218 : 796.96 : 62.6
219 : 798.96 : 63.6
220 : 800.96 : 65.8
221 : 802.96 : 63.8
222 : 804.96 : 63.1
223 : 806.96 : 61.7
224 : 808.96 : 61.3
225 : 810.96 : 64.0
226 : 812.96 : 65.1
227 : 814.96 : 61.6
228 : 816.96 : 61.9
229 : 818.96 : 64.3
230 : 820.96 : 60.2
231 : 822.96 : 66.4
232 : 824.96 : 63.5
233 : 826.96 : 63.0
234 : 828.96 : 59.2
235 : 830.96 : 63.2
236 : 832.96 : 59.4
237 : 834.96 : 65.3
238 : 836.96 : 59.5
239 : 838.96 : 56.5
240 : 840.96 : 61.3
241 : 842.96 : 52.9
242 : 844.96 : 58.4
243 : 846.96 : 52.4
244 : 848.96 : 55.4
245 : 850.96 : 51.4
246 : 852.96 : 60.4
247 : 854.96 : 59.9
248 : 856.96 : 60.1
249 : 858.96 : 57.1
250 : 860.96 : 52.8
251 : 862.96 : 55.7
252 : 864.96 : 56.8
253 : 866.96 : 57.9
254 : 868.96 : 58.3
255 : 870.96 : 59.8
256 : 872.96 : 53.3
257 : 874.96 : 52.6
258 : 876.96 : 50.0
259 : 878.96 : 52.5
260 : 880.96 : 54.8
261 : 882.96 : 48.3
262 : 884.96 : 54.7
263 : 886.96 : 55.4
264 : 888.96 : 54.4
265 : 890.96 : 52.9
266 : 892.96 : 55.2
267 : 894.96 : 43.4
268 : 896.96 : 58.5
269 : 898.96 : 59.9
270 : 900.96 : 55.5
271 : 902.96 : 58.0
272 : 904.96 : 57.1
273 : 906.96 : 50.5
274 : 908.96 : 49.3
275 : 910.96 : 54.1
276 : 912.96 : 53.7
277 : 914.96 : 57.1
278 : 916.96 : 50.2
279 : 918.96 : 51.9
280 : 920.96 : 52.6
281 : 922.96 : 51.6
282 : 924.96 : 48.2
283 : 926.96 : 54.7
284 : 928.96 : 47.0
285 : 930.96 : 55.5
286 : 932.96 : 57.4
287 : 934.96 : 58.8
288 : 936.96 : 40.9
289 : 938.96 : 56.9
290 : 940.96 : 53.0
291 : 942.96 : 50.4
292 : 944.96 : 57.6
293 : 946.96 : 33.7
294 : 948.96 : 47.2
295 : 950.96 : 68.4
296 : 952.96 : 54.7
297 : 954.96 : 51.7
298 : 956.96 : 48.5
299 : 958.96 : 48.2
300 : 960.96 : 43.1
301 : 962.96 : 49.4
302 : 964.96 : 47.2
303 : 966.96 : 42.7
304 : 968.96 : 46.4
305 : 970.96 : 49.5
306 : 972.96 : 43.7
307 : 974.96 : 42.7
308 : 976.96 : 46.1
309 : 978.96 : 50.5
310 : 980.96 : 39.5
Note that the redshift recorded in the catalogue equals 0.048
